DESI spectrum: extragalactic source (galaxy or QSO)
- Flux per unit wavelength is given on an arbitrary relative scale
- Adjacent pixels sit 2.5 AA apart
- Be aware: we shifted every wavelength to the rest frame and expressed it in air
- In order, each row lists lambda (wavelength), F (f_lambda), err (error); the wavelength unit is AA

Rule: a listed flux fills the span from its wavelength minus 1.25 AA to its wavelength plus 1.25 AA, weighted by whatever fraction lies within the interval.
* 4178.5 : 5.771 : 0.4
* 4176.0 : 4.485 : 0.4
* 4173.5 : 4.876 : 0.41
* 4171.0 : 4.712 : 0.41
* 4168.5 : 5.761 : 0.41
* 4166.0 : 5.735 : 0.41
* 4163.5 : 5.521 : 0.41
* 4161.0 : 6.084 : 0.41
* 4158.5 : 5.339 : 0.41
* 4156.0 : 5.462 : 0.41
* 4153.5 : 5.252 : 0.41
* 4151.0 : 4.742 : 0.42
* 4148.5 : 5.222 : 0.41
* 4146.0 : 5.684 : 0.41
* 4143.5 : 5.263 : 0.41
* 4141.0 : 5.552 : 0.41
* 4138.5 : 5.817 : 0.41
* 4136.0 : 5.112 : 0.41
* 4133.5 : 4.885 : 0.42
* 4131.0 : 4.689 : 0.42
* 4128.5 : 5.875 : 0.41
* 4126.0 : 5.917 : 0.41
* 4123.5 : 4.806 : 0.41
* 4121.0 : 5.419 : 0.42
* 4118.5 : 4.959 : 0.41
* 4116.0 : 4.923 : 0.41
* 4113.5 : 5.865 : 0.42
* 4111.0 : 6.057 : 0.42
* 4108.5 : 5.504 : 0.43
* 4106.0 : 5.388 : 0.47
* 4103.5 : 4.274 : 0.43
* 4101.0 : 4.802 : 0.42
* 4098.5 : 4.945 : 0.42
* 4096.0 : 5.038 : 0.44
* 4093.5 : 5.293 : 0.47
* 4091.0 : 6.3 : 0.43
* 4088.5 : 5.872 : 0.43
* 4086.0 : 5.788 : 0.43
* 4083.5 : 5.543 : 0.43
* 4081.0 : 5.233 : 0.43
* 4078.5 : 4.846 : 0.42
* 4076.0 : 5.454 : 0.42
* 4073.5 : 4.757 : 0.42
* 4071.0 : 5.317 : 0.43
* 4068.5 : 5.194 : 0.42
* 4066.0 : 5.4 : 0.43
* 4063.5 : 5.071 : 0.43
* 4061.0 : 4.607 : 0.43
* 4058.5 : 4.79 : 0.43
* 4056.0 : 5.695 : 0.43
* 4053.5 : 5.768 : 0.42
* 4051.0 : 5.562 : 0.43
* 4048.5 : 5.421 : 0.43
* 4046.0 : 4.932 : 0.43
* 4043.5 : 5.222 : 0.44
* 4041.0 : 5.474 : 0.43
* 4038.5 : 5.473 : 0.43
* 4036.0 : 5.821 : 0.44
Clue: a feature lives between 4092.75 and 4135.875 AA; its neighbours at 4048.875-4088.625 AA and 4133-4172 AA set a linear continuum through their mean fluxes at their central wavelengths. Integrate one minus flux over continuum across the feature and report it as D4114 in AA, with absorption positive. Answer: 1.1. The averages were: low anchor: 5.29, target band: 5.21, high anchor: 5.4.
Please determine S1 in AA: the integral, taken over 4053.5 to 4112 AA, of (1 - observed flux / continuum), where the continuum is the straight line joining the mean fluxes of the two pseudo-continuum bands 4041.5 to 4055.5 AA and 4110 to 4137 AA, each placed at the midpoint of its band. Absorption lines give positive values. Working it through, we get 0.9 AA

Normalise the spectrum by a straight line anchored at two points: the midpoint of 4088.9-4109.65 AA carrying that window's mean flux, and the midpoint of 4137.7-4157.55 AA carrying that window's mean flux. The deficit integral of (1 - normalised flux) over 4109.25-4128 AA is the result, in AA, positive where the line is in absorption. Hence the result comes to -0.6 AA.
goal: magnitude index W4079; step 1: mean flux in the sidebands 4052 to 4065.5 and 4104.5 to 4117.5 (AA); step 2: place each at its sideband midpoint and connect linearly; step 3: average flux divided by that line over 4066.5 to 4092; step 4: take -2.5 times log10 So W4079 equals -0.02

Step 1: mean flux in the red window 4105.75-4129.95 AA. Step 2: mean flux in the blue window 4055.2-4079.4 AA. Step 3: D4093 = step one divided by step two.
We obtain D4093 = 1.07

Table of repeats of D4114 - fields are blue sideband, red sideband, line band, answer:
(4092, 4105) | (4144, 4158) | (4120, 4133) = -0.5 AA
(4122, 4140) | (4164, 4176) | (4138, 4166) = -1.1 AA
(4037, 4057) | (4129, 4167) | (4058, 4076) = 1.2 AA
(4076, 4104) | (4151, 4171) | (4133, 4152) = 0.5 AA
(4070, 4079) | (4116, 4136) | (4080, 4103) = -1.1 AA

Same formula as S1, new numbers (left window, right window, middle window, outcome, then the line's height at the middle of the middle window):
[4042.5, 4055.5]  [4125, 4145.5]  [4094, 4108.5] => 1.2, 5.4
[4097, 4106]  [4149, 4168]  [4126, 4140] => -0.5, 5.15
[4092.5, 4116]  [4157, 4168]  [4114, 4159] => 1.5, 5.47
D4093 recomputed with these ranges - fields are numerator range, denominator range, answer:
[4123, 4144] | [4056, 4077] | 1.05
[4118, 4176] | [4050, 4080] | 1.02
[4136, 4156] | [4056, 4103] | 1.02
